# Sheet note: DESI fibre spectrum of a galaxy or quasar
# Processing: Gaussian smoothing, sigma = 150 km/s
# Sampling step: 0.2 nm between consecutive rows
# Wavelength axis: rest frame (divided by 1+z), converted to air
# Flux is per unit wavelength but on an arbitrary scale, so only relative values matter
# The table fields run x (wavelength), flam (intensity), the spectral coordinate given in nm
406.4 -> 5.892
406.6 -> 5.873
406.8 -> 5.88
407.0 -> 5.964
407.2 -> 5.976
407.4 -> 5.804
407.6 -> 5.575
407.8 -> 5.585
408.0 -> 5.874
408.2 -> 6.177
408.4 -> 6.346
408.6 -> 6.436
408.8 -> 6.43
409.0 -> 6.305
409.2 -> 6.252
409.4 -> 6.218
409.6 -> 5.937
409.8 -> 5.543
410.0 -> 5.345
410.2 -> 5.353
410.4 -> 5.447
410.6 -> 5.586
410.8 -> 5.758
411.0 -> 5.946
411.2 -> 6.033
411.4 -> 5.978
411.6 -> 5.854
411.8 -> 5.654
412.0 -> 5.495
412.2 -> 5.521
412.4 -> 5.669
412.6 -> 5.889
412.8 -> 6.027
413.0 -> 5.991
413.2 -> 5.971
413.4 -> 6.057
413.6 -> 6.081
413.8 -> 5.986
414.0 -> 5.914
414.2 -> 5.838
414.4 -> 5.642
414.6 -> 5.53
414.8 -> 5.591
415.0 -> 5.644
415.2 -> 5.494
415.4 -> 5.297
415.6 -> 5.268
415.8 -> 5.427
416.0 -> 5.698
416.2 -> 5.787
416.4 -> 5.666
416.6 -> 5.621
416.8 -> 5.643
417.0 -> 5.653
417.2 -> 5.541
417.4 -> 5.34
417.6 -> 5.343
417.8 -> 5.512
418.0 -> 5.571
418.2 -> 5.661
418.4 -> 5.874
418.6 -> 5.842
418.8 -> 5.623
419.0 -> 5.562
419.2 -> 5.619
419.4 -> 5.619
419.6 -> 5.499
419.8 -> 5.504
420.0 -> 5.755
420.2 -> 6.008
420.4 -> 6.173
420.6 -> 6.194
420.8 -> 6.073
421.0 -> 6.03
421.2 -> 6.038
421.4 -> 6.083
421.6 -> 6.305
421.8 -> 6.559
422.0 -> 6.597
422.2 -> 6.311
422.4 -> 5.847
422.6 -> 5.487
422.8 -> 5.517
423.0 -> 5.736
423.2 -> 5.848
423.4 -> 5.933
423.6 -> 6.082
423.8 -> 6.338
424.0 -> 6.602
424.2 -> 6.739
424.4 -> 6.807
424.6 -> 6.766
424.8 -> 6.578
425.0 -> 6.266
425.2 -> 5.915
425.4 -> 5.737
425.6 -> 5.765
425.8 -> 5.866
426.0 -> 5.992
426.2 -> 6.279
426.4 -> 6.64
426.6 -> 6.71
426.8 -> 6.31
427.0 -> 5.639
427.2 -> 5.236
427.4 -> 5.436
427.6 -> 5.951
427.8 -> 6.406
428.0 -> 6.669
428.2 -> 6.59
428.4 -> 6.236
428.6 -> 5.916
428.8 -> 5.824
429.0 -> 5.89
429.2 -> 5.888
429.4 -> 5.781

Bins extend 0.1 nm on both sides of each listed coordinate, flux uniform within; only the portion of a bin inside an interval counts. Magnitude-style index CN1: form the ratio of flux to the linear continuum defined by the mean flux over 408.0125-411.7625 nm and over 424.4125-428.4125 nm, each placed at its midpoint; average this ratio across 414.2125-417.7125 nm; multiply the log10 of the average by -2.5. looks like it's 0.09 mag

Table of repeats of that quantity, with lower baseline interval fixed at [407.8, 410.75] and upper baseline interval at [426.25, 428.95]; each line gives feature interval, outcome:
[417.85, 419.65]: 0.070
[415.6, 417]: 0.073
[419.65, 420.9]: 0.020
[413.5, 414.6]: 0.022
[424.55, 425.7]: -0.009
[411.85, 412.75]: 0.055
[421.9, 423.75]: 0.024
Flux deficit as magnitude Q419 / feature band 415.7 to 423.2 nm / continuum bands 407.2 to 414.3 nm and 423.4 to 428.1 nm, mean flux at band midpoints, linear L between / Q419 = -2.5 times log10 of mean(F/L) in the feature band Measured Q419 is 0.05 mag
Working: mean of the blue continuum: 5.88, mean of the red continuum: 6.2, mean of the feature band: 5.79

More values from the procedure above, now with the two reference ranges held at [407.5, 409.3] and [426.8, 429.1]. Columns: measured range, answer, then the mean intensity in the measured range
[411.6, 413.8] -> 0.04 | 5.84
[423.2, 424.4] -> -0.06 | 6.34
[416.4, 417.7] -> 0.10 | 5.53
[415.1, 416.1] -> 0.12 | 5.44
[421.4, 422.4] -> -0.06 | 6.35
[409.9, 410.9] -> 0.11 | 5.5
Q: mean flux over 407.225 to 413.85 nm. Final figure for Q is 5.88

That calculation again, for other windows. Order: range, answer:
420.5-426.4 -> 6.16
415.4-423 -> 5.77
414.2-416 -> 5.52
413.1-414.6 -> 5.9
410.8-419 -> 5.7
